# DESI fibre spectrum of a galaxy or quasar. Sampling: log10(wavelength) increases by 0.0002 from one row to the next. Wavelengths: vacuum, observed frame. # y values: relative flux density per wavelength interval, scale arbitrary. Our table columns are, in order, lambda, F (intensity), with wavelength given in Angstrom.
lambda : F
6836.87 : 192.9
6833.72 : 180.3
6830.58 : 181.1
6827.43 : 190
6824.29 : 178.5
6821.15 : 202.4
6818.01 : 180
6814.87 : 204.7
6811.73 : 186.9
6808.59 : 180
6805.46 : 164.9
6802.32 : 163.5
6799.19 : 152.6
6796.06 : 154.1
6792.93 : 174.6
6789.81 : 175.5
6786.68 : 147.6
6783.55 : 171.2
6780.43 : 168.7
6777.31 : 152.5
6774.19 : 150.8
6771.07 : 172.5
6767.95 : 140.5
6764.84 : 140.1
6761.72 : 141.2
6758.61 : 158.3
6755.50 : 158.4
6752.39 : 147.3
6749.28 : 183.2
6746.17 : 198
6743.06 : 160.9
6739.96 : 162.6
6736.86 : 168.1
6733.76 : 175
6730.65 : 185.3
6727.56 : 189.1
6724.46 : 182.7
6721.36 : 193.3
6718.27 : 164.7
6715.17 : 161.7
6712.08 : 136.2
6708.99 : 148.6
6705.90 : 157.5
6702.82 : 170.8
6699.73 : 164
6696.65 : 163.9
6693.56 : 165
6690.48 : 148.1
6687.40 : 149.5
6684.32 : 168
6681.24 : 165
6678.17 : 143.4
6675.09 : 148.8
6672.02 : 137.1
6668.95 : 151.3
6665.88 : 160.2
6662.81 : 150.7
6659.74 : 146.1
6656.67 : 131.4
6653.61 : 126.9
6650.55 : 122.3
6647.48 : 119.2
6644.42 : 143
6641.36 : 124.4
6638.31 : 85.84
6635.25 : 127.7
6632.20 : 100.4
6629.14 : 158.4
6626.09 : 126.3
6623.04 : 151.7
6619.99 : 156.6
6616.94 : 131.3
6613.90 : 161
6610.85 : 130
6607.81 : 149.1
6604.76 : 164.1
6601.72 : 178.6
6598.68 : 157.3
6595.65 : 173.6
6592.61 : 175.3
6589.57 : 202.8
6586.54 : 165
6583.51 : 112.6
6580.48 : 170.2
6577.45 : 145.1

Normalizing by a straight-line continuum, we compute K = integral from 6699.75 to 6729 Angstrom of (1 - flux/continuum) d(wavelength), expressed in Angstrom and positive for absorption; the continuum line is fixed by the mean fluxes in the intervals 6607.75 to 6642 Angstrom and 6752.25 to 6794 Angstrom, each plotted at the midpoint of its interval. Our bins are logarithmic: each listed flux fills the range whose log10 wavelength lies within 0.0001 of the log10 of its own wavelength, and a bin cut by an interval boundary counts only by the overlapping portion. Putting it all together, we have -3.8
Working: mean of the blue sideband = 133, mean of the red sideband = 157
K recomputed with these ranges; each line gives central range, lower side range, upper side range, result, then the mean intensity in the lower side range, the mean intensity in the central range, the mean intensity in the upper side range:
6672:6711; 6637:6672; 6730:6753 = -1.7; 133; 157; 173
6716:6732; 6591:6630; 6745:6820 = -2.0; 155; 182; 165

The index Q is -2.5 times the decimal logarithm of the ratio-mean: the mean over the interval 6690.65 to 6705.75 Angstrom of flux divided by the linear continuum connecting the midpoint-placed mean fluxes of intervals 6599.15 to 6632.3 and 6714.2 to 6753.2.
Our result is 0.02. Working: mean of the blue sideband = 148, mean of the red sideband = 175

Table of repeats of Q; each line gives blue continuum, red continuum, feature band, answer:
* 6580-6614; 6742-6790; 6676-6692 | 0.04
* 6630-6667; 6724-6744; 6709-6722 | 0.03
